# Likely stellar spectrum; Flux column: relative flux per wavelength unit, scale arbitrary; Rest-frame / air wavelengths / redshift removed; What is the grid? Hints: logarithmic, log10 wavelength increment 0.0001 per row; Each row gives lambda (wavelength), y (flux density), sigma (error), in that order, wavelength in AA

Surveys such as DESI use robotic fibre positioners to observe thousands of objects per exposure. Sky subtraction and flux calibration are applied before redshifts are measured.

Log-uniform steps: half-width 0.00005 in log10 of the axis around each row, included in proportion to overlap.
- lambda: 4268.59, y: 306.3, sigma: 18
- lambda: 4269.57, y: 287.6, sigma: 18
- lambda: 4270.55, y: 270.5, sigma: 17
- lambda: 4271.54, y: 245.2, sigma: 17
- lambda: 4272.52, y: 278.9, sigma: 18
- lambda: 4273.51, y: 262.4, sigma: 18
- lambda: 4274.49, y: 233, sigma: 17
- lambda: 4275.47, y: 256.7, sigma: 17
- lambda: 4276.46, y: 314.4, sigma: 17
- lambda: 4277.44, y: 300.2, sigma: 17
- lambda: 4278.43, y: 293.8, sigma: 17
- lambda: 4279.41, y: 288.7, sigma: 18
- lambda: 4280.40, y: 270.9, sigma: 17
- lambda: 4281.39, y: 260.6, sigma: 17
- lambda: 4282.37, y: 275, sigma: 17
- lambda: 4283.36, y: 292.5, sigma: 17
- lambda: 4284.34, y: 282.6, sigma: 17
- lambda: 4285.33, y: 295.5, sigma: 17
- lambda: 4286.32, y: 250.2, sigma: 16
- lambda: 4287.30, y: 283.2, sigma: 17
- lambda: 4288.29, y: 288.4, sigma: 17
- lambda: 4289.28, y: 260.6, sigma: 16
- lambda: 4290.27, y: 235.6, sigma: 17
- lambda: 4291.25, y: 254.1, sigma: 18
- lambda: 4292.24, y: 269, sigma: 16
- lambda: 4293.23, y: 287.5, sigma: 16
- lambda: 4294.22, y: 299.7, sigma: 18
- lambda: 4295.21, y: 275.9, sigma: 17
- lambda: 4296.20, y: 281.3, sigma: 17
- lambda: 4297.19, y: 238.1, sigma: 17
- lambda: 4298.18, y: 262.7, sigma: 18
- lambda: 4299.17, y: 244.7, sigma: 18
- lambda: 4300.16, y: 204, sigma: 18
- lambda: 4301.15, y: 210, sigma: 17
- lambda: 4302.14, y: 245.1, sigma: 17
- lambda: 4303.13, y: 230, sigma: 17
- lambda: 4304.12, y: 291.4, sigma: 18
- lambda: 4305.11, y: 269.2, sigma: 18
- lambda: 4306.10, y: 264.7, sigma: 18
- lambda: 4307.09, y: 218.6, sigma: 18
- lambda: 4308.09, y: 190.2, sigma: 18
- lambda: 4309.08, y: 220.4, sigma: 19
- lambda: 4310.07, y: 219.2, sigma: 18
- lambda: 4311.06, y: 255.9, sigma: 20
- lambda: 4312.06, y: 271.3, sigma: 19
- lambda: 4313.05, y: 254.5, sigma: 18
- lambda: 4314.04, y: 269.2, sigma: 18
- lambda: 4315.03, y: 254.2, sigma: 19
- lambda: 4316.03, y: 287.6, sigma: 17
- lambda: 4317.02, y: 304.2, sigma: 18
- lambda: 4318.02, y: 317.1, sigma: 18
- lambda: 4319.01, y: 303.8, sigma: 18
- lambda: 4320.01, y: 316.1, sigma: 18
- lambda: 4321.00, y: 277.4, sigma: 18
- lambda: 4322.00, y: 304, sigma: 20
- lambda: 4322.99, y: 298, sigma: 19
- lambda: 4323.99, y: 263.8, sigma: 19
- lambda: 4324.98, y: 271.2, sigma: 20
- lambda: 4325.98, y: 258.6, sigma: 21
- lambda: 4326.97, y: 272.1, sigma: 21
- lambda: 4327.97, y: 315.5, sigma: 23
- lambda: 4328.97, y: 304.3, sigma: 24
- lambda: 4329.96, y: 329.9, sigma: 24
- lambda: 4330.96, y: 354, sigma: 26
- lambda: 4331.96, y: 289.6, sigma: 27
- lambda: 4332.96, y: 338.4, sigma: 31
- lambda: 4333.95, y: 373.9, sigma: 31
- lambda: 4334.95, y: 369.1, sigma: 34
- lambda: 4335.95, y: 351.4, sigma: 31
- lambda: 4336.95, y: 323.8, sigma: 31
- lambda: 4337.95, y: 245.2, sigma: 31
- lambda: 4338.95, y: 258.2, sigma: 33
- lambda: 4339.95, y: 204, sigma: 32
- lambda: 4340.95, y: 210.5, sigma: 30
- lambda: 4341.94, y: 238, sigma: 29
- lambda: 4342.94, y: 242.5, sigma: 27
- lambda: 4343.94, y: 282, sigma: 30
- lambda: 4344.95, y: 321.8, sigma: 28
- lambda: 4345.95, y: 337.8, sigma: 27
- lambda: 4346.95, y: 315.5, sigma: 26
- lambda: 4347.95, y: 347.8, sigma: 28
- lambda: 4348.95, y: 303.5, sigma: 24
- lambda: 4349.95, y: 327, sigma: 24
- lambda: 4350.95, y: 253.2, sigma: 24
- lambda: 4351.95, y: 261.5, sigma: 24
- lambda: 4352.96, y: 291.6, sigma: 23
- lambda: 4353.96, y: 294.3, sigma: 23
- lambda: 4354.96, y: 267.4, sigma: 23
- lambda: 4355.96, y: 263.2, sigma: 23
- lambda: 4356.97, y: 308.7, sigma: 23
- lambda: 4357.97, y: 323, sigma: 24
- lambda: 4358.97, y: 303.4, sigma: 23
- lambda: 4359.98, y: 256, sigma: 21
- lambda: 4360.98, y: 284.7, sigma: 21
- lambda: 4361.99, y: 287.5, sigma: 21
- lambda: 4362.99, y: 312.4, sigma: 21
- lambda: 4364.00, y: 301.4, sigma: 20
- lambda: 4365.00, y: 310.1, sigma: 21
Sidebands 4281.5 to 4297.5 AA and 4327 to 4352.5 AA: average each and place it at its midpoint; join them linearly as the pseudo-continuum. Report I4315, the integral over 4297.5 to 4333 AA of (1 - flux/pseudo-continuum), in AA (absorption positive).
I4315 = 2.0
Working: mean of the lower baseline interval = 273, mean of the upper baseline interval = 299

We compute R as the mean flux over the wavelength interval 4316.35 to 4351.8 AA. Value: 297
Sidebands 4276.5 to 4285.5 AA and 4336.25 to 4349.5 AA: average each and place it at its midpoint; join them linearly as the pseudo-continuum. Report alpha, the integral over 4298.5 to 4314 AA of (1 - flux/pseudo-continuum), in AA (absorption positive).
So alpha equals 2.36 AA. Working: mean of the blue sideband 286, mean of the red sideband 281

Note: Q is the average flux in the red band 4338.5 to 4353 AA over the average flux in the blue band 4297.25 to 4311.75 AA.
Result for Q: 1.17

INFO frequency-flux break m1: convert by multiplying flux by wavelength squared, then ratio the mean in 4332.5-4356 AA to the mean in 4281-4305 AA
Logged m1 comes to 1.14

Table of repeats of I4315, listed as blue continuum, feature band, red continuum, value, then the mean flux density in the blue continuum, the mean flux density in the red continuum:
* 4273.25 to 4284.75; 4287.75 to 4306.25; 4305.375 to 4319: 0.60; 278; 258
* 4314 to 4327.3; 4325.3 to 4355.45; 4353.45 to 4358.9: -0.64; 286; 293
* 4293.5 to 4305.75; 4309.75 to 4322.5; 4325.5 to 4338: 0.37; 255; 320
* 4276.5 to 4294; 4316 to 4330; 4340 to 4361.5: -0.60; 277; 286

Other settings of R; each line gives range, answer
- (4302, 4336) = 284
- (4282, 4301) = 266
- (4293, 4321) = 260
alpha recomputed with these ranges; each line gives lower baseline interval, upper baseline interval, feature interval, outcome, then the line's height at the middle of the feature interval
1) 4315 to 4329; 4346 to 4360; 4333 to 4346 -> 0.21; 294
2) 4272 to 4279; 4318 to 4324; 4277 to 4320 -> 3.39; 288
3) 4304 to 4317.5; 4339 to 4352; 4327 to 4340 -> -2.07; 271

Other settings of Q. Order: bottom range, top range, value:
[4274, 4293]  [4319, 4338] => 1.13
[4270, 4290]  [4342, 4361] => 1.07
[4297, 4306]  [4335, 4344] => 1.09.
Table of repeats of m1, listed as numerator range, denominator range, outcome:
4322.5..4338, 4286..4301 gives 1.21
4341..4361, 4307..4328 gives 1.09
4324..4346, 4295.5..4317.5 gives 1.19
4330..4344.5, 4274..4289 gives 1.08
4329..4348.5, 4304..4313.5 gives 1.26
